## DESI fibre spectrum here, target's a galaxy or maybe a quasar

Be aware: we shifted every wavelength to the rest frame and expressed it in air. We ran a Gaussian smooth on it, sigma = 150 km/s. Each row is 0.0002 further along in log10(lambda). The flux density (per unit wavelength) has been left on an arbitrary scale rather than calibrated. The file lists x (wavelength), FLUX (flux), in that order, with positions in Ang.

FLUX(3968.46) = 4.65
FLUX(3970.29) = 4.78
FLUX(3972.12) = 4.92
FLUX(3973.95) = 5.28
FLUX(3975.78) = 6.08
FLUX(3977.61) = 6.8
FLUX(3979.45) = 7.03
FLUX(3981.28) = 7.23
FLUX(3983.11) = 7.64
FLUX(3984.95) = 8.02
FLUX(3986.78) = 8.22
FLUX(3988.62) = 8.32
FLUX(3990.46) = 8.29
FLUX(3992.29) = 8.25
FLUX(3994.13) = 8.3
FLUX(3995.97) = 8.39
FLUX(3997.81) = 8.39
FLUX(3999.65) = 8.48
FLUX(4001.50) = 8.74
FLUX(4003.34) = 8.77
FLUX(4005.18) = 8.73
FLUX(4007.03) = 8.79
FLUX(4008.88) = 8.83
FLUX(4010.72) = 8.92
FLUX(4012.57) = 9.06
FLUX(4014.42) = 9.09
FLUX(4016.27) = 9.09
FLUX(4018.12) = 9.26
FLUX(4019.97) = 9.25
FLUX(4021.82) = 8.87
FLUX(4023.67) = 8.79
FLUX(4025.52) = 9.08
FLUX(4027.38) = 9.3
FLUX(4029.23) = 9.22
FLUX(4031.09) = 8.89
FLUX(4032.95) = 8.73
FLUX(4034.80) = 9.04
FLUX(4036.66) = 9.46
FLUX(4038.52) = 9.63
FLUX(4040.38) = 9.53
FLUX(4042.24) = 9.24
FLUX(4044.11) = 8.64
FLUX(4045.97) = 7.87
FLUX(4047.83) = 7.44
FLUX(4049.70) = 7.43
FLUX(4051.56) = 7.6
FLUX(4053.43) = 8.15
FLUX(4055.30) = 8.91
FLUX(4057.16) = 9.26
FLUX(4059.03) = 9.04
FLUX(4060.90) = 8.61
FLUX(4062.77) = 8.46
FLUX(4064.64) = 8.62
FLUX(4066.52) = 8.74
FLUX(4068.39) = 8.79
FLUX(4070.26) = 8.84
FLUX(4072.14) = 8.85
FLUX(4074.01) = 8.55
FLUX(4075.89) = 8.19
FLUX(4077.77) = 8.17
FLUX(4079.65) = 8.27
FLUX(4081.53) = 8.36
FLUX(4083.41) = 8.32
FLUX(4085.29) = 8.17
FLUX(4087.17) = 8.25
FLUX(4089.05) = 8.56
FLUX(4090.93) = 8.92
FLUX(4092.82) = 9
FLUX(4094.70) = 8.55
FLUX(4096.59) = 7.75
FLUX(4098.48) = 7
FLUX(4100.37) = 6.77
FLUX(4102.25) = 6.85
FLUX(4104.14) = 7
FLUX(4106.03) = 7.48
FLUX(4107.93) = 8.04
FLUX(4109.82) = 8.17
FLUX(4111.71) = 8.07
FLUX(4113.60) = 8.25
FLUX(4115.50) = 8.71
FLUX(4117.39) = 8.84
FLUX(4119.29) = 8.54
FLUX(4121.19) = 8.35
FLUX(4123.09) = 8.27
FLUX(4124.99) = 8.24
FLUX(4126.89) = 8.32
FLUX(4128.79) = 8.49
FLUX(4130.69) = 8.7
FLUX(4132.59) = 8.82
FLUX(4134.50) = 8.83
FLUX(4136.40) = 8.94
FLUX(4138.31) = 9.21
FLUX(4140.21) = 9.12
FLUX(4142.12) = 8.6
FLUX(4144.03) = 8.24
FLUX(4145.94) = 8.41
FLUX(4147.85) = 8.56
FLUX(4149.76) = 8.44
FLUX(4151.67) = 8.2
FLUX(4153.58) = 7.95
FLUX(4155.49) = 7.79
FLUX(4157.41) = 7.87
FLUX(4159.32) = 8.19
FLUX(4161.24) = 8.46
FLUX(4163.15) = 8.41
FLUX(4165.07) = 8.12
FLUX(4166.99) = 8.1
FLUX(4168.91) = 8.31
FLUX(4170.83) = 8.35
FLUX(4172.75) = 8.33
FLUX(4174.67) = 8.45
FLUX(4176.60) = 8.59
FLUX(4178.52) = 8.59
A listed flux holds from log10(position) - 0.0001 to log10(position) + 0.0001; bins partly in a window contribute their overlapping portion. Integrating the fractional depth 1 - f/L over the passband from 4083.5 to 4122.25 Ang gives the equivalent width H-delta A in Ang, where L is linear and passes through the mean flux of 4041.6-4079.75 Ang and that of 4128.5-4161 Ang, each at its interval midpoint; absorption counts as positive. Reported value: 1.85 Ang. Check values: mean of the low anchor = 8.46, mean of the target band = 8.07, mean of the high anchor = 8.49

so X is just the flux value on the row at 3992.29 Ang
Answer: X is 8.25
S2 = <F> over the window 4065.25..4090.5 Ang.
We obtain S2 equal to 8.48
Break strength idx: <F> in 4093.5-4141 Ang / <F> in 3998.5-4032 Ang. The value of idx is 0.9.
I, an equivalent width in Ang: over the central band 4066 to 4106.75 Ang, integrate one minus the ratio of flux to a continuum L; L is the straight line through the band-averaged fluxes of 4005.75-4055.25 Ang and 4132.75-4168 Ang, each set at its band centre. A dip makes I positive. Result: 2.3 Ang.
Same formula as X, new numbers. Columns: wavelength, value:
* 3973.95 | 5.28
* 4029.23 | 9.22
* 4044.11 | 8.64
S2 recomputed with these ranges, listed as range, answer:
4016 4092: 8.69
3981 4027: 8.62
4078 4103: 8.07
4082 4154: 8.29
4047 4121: 8.25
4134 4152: 8.67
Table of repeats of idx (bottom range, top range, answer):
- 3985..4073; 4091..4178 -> 0.95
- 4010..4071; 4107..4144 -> 0.97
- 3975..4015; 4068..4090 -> 1.03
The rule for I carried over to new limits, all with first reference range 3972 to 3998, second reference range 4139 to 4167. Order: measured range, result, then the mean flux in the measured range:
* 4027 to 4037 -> -1.8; 9.08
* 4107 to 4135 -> -1.0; 8.44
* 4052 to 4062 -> -1.2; 8.73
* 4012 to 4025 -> -2.4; 9.06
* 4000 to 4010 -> -1.6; 8.76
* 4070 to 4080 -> -0.7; 8.46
